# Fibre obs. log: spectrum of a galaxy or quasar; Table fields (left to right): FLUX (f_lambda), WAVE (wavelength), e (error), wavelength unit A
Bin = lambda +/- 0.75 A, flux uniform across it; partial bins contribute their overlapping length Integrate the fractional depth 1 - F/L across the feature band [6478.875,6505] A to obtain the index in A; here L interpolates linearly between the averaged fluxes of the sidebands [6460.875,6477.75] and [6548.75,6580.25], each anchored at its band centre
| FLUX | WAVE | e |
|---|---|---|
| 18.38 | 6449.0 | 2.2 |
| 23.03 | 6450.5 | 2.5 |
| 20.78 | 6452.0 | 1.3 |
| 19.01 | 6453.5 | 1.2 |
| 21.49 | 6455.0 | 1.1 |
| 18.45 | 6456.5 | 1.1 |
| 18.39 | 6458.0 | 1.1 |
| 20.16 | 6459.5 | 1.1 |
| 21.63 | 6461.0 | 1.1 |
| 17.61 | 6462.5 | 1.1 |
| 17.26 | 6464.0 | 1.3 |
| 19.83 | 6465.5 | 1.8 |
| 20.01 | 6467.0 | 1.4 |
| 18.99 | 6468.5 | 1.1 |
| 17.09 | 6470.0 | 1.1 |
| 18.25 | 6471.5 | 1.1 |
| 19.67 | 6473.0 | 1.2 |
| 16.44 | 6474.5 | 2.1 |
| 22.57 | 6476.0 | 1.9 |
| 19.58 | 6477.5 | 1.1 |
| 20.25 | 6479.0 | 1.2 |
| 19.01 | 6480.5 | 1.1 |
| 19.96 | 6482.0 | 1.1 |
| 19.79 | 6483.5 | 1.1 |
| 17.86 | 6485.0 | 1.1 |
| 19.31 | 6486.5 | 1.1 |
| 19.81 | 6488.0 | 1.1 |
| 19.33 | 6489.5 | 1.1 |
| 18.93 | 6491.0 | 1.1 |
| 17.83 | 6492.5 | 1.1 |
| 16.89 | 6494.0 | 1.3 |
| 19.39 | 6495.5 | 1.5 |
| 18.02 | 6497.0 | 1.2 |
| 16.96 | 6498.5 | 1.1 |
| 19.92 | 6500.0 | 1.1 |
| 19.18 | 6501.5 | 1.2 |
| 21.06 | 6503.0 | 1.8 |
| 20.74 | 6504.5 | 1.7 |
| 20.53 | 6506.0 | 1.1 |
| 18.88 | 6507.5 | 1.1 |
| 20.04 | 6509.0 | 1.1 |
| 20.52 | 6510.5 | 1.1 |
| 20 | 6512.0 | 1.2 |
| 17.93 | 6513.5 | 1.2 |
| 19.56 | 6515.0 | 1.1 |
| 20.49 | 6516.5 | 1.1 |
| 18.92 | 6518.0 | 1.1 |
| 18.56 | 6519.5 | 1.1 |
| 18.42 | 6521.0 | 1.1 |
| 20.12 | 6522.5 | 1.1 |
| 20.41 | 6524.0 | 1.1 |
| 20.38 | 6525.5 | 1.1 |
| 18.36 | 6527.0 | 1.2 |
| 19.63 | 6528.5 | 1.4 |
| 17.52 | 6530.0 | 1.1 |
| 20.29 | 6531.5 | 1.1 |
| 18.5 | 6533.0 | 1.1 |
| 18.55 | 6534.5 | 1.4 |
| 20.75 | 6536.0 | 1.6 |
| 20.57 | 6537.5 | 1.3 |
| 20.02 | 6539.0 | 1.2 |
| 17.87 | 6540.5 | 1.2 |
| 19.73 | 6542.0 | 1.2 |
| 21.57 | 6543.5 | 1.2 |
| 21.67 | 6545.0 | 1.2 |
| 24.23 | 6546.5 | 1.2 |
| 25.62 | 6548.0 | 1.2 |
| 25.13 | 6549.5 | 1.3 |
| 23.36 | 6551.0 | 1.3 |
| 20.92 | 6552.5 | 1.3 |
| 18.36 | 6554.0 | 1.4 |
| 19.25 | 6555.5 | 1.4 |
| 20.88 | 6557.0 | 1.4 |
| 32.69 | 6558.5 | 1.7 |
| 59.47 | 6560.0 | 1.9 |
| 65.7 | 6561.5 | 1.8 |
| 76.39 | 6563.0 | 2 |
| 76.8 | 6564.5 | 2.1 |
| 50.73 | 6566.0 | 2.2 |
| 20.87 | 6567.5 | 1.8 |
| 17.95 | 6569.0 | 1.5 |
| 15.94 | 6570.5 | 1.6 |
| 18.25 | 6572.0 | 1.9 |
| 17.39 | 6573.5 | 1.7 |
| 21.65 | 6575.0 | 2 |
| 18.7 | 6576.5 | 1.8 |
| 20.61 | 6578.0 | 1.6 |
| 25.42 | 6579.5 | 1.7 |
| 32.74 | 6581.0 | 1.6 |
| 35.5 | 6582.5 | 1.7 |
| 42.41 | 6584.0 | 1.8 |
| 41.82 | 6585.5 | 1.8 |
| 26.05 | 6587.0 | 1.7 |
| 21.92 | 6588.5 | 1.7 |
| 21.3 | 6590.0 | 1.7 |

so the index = 3.4 A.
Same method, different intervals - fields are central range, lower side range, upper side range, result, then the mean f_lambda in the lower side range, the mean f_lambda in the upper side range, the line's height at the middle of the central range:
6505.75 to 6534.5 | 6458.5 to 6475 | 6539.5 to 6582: 6.4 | 18.8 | 29.6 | 25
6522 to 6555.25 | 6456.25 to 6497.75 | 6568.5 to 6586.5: 3.7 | 19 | 25.8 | 23.2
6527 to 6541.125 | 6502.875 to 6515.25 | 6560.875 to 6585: 3.5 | 19.9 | 34.7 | 25.7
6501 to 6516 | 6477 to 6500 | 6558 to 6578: 2.3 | 18.9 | 37.3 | 23.5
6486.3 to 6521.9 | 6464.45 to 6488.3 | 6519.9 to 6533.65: 0.1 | 19.2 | 19.3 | 19.3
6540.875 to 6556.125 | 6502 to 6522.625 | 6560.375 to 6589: 3.4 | 19.7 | 34.5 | 28.3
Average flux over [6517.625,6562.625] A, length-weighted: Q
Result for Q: 24.1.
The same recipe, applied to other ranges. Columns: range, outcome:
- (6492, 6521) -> 19.2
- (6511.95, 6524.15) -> 19.3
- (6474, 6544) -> 19.4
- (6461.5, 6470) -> 18.7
